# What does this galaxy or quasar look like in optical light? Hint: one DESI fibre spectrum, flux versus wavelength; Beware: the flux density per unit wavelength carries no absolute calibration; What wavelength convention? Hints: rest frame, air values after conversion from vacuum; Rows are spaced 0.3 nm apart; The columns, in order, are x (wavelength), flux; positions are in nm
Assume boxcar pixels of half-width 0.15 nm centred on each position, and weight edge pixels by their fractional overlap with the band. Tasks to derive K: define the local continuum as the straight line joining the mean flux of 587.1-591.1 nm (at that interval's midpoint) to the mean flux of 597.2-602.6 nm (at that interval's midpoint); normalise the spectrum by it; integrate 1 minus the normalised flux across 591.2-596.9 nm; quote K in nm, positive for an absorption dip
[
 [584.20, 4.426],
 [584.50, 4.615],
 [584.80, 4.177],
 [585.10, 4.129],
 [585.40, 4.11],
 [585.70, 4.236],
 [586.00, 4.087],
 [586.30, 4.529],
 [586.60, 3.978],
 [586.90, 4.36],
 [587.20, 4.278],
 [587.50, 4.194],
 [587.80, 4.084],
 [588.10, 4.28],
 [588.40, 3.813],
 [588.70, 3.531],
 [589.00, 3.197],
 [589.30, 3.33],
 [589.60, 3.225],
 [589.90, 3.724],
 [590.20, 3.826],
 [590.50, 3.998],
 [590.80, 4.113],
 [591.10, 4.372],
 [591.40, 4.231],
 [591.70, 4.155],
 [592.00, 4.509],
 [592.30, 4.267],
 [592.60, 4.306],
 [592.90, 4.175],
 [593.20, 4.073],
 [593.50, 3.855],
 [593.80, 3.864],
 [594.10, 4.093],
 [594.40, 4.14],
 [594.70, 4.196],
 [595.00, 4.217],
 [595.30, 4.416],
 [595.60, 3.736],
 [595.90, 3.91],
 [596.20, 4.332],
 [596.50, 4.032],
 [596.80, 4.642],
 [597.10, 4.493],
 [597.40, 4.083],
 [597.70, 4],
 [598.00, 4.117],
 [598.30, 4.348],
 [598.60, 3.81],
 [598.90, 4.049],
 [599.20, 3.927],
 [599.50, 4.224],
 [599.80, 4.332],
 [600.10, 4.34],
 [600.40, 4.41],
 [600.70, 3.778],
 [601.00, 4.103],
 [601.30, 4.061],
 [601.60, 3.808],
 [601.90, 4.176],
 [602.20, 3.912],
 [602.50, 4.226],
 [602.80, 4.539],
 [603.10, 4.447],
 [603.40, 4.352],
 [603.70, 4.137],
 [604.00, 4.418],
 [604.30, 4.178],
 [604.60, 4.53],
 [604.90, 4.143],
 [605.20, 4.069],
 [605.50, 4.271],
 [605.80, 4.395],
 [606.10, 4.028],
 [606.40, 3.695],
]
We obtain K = -0.31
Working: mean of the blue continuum 3.83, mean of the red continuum 4.1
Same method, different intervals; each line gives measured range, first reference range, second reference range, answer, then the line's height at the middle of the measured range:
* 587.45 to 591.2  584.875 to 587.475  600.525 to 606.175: 0.36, 4.21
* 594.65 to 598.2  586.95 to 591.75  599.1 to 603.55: -0.10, 4.07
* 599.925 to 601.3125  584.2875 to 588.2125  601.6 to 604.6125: 0.03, 4.25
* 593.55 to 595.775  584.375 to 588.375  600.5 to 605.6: 0.06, 4.2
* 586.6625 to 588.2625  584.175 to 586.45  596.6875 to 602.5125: 0.01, 4.26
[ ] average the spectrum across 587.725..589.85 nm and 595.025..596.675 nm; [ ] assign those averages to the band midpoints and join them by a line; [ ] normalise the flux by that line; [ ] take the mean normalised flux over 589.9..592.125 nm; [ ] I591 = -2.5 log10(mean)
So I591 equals -0.10 mag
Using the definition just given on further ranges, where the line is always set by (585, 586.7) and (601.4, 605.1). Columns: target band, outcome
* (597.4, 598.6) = 0.03 mag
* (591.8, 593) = -0.03 mag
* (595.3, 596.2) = 0.05 mag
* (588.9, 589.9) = 0.25 mag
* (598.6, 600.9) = 0.03 mag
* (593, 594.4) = 0.06 mag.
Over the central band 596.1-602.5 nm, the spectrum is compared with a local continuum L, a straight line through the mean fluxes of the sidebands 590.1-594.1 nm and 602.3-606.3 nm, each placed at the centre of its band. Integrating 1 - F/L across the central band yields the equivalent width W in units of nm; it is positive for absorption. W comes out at 0.11 nm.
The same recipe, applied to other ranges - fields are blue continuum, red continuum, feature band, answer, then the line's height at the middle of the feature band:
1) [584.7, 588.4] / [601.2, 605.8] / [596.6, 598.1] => -0.02 nm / 4.21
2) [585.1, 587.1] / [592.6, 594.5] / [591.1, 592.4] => -0.07 nm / 4.09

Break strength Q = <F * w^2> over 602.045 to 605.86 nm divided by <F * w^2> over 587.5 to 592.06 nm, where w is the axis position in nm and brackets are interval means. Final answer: 1.2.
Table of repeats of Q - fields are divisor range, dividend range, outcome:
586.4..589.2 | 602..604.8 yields 1.14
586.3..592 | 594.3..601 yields 1.08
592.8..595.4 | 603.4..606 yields 1.08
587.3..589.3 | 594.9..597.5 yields 1.13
